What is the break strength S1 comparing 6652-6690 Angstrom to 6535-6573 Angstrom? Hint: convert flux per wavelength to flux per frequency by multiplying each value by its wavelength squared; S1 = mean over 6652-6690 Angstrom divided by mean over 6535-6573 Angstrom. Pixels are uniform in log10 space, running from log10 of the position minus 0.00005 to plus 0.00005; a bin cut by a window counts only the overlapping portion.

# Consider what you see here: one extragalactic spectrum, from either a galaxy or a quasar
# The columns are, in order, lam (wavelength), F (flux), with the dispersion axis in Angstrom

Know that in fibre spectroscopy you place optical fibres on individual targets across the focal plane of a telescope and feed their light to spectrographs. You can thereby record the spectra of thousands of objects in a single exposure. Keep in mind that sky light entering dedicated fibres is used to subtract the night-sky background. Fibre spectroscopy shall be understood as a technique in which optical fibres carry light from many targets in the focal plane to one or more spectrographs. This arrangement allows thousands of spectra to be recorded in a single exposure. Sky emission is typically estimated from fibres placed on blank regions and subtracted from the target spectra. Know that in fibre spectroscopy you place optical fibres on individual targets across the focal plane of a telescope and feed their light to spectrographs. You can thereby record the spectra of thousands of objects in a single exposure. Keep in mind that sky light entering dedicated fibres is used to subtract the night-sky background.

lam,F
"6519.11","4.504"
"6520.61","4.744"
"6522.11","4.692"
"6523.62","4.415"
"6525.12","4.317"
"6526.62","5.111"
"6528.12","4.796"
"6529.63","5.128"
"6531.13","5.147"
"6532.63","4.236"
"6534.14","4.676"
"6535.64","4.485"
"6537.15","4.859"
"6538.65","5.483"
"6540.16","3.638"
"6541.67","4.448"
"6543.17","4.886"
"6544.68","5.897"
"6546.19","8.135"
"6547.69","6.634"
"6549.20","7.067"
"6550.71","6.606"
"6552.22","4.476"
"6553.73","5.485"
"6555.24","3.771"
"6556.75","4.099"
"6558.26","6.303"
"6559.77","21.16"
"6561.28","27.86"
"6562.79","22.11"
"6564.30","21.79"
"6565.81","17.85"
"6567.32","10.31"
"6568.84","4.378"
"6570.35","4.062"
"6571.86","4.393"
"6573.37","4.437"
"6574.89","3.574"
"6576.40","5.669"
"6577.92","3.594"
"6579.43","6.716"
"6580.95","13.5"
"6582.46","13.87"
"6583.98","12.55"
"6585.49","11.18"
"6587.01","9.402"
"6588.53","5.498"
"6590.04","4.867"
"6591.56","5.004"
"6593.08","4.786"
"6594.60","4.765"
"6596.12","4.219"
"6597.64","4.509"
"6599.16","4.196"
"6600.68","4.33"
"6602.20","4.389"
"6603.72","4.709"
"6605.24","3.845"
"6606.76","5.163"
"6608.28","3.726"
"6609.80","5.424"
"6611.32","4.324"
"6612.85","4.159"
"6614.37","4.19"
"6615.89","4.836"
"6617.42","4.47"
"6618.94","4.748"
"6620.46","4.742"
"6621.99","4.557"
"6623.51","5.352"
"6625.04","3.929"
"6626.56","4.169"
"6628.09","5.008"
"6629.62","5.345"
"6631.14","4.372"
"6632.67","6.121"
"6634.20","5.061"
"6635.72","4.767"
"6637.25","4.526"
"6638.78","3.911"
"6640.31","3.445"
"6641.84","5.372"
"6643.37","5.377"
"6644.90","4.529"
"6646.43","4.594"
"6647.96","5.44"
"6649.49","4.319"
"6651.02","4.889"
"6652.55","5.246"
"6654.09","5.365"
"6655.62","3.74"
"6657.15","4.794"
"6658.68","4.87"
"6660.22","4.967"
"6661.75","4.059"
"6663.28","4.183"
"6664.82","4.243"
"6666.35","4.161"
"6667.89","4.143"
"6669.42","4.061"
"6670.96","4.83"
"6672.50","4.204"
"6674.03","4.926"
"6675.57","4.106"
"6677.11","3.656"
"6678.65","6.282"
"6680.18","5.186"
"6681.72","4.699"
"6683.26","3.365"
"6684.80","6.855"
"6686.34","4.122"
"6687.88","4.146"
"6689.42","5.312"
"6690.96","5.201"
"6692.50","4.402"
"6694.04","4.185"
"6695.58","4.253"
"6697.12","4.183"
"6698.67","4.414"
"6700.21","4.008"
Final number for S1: 0.54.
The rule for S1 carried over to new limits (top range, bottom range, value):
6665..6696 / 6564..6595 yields 0.59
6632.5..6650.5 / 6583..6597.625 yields 0.70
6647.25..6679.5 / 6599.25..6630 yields 1.02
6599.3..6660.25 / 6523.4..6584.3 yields 0.61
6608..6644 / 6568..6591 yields 0.66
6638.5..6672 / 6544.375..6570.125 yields 0.44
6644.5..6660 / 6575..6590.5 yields 0.57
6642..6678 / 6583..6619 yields 0.85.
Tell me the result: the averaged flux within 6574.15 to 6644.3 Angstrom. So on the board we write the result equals 5.48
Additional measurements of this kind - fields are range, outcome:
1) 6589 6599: 4.68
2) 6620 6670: 4.66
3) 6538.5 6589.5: 8.87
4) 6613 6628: 4.56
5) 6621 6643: 4.72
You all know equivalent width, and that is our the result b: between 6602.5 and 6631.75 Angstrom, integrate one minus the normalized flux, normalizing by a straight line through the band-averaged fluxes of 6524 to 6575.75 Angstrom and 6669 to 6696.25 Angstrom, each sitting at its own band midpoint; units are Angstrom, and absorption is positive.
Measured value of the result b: 7.4 Angstrom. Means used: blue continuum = 7.67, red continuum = 4.66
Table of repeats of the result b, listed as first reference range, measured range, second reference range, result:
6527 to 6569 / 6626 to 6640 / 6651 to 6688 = 2.4 Angstrom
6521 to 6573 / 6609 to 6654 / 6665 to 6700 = 7.7 Angstrom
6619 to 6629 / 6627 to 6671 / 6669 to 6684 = -0.7 Angstrom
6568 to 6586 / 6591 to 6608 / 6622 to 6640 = 4.7 Angstrom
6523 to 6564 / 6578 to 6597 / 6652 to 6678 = -4.4 Angstrom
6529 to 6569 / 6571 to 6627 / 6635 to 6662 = 9.1 Angstrom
